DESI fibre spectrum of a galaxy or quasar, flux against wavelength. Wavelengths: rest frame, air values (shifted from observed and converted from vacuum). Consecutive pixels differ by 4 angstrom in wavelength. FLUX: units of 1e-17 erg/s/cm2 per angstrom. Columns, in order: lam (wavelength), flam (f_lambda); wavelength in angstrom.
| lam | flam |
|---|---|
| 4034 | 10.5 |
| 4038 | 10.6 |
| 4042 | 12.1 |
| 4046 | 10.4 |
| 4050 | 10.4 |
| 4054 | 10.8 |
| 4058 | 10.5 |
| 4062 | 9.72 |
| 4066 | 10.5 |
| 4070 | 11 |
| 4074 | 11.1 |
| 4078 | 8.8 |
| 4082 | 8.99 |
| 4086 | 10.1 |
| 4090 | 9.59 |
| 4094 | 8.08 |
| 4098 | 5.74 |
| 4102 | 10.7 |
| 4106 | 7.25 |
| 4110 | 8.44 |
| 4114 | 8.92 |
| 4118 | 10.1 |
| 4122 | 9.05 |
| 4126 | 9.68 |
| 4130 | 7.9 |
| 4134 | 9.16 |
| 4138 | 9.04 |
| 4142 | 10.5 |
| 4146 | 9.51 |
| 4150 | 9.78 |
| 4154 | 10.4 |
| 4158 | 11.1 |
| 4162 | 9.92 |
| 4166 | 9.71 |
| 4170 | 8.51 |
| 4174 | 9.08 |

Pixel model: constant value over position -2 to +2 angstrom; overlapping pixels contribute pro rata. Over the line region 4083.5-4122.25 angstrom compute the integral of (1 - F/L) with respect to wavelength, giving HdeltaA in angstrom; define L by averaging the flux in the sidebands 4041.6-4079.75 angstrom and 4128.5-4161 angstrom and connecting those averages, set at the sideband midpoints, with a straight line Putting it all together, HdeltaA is 5.00 angstrom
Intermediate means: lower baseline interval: 10.5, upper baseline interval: 9.71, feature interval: 8.79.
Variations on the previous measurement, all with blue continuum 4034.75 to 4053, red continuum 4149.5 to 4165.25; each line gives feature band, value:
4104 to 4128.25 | 3.7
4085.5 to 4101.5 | 3.3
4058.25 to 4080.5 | 1.1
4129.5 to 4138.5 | 1.4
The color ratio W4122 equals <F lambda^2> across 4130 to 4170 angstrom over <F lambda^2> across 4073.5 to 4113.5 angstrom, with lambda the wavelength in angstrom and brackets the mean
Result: 1.1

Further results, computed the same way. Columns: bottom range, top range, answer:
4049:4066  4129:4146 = 0.93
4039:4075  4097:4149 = 0.87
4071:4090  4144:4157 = 1.06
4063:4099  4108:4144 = 1.00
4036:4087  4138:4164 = 1.02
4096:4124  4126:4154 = 1.11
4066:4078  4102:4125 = 0.86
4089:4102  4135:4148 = 1.22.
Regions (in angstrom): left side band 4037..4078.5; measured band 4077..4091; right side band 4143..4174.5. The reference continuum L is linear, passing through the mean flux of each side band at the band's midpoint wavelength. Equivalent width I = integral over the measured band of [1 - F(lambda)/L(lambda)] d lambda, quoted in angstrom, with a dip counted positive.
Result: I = 1.3 angstrom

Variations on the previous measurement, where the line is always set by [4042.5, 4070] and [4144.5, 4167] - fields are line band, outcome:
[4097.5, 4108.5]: 2.2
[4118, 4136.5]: 2.1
